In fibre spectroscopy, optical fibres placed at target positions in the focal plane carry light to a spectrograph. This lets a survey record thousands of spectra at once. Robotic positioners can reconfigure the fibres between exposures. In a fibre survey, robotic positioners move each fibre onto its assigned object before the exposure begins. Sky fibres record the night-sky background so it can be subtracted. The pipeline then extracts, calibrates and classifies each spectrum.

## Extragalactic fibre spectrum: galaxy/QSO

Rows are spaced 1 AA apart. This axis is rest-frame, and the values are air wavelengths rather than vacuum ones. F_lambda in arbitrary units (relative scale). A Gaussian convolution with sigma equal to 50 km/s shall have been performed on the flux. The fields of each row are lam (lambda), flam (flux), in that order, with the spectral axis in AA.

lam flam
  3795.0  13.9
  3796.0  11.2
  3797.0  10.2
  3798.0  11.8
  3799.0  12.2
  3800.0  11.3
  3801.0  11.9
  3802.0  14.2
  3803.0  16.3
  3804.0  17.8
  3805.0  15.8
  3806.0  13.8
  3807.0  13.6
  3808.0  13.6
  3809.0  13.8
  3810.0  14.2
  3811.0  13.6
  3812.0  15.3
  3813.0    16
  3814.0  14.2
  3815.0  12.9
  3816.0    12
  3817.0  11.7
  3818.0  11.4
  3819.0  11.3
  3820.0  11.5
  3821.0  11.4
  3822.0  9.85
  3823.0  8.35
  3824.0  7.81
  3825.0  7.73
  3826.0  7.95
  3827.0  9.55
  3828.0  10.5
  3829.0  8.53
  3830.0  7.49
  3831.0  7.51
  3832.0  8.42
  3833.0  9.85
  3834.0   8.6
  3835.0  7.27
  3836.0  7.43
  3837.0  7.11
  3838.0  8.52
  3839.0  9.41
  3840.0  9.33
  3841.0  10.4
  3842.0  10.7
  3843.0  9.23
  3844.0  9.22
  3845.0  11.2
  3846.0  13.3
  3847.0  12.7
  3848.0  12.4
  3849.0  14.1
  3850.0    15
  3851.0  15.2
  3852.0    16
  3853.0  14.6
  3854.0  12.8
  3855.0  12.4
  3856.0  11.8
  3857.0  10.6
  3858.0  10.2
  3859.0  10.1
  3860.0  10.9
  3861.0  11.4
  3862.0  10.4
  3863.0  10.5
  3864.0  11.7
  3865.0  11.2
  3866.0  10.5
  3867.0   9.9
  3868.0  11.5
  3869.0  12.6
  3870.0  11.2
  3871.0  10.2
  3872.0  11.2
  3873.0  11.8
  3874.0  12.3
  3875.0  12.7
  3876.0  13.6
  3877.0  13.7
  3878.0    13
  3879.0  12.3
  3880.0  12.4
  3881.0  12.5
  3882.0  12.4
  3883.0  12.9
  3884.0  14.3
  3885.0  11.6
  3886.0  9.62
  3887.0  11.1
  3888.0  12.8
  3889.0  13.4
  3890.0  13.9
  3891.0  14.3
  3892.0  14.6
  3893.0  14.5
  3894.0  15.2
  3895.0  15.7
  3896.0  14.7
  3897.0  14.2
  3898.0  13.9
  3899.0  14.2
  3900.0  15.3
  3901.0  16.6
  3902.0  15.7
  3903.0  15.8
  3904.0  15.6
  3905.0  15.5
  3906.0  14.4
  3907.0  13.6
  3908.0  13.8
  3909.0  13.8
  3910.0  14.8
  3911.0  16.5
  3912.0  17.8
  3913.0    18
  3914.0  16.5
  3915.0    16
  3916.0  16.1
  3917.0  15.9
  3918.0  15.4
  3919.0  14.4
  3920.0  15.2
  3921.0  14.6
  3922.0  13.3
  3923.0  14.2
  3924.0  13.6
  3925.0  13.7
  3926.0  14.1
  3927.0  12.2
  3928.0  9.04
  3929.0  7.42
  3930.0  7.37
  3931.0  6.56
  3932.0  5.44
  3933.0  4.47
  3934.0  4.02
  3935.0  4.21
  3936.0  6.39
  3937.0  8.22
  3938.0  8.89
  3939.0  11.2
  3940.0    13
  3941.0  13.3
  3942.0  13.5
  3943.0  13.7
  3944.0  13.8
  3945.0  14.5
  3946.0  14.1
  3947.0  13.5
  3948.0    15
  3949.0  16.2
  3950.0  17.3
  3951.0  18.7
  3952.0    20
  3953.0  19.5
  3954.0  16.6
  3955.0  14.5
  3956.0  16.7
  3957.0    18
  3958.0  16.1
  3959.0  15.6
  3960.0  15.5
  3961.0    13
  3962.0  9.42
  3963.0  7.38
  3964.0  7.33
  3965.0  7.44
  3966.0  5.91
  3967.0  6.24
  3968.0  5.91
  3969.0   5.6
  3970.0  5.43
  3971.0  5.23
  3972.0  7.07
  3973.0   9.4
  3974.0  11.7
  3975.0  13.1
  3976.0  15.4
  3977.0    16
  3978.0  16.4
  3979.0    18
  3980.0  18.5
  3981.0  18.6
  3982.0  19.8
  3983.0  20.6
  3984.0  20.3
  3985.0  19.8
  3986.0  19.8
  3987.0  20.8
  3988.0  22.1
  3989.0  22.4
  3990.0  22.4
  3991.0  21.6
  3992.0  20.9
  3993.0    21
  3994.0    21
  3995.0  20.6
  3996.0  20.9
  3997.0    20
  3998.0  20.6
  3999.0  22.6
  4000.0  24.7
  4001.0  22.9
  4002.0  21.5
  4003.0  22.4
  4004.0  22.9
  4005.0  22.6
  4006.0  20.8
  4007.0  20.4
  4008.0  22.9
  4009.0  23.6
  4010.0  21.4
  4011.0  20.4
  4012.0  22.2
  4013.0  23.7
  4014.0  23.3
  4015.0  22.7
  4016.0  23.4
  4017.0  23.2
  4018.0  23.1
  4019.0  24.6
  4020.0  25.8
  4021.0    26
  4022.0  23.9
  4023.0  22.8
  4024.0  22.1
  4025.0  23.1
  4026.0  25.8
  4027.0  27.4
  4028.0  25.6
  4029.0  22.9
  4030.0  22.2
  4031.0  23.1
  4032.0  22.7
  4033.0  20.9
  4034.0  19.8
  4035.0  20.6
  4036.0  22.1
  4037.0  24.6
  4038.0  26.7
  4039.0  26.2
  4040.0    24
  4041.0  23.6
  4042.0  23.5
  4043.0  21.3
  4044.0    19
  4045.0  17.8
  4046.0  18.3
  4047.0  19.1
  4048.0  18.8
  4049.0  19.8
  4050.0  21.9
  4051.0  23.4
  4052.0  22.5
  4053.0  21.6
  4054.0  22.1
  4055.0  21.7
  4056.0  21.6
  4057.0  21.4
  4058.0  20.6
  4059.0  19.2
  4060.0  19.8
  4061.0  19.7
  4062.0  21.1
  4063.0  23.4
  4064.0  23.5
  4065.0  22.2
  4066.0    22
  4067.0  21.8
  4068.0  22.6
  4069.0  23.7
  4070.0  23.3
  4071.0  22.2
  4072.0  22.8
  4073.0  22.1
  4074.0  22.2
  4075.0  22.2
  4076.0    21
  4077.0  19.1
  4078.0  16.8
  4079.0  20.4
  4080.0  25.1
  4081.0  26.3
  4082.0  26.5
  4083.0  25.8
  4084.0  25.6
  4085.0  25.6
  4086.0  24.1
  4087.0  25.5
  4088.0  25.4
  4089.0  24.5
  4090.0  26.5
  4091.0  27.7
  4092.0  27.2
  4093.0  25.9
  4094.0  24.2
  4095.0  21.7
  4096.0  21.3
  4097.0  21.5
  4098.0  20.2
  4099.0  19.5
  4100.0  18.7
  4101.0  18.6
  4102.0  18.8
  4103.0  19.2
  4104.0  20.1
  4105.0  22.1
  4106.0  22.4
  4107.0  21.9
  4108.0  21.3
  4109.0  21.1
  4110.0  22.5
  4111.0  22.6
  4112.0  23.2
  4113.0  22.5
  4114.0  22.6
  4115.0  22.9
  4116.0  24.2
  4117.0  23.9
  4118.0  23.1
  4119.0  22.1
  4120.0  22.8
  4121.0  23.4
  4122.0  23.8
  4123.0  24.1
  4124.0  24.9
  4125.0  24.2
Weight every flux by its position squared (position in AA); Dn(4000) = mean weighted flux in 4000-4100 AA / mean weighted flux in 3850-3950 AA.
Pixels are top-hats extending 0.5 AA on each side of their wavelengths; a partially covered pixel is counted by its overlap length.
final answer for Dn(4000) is 1.9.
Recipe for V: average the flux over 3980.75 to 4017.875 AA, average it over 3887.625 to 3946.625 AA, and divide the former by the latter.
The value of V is 1.7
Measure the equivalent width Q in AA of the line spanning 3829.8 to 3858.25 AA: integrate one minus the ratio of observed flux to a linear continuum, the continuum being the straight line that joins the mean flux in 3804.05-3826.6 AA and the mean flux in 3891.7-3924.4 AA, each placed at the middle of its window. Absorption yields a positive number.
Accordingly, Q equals 5.1 AA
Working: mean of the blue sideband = 12.3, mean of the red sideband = 15.1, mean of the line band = 10.8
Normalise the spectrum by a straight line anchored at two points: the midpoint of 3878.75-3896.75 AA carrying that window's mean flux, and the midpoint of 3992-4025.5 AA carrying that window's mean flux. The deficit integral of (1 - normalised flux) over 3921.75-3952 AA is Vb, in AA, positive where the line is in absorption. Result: 9.9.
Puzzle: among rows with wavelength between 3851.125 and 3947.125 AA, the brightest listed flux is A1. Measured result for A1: 18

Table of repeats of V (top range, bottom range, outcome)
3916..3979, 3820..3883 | 1.10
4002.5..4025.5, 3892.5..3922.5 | 1.50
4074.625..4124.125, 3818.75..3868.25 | 2.18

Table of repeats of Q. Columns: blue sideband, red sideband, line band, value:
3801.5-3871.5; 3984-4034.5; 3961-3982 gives 9.8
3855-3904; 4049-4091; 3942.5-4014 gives 4.1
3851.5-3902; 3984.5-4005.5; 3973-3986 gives 2.1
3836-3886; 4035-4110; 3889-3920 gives -3.0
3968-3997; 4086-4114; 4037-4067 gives -2.2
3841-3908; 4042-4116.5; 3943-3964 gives 1.7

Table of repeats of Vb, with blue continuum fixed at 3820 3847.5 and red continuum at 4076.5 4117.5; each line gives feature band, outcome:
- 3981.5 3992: -2.3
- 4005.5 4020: -3.3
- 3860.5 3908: -4.5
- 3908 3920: -2.2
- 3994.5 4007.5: -2.8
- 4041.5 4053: -0.2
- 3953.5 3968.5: 3.8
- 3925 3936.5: 5.3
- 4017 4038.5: -4.9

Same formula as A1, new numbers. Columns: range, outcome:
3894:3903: 16.6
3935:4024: 26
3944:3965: 20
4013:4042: 27.4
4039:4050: 26.2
